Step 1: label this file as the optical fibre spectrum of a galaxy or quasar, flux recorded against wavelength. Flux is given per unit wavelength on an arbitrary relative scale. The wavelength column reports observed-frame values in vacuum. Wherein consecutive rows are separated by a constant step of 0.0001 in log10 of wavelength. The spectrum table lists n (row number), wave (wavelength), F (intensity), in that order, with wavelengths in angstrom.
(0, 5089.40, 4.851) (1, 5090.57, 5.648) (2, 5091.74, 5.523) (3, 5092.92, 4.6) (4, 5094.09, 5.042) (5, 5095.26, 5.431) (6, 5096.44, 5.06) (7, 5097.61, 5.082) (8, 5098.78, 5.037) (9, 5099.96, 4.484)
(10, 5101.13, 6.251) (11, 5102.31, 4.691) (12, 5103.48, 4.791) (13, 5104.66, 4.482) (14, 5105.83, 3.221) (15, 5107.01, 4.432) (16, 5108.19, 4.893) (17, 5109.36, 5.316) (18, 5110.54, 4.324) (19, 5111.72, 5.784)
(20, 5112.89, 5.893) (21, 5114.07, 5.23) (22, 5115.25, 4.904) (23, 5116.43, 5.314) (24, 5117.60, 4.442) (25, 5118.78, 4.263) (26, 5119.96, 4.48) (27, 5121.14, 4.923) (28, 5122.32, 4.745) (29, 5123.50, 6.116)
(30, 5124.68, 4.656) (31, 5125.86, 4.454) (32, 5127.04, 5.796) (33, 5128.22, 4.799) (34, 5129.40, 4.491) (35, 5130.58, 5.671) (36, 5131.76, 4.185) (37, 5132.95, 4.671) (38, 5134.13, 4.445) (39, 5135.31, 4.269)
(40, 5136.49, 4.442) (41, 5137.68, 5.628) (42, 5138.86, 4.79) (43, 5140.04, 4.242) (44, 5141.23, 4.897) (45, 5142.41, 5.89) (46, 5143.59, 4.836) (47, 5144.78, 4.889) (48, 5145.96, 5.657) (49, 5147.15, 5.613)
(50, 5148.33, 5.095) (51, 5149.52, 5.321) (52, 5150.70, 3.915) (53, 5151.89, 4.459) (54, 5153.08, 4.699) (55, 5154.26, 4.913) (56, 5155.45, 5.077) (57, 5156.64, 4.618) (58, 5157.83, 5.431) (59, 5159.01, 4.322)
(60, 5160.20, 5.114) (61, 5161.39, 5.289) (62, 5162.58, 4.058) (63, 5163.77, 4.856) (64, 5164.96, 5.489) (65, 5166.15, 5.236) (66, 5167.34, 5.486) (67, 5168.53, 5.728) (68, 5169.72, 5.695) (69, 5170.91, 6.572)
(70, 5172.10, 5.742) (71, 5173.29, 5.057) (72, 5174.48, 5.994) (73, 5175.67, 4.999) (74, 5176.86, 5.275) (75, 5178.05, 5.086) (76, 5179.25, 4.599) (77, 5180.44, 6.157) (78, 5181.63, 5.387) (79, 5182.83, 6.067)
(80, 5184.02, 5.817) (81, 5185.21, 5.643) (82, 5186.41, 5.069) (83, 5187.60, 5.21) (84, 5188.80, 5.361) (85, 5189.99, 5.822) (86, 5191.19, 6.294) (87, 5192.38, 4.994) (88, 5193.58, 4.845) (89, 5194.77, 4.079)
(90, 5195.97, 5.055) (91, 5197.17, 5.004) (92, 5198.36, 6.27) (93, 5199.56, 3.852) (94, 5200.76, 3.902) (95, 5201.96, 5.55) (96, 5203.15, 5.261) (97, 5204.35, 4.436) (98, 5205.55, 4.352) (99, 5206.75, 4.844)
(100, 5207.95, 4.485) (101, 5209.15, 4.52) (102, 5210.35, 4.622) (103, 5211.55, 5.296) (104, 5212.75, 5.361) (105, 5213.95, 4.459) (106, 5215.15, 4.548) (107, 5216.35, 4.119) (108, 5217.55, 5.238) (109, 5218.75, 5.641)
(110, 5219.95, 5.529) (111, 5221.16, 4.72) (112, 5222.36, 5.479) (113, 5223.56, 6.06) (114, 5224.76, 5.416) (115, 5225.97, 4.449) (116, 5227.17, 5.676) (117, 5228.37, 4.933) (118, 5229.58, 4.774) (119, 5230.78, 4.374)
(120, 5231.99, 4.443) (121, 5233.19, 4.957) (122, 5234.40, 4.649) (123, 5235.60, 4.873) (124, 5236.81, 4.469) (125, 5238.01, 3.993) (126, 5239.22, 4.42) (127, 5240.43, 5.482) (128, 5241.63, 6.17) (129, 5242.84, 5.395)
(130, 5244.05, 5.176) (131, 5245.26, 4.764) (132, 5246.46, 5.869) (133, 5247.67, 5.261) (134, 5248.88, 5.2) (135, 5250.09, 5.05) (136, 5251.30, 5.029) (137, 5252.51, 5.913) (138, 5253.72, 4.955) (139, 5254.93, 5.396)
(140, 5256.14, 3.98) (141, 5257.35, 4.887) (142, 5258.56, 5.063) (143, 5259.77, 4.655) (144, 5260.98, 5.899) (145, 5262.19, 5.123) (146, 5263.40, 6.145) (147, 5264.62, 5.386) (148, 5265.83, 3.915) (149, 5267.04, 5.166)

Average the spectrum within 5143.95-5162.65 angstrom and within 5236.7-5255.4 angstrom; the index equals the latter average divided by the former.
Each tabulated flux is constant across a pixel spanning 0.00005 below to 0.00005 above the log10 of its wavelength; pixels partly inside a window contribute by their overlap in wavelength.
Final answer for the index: 1.1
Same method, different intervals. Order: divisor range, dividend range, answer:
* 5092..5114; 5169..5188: 1.12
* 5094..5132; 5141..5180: 1.04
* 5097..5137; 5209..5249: 1.03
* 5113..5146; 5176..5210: 1.04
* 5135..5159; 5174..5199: 1.09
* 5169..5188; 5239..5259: 0.94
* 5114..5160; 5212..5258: 1.03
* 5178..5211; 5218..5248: 1.00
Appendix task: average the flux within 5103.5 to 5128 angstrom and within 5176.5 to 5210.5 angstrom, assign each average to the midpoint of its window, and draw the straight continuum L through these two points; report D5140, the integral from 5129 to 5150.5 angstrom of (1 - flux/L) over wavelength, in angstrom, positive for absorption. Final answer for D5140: 0.1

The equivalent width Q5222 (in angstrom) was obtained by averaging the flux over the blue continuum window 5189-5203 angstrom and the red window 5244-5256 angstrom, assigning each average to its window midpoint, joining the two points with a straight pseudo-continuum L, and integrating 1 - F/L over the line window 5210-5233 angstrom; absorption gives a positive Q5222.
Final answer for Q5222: 0.6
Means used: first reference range 5.08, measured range 5.01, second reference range 5.22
